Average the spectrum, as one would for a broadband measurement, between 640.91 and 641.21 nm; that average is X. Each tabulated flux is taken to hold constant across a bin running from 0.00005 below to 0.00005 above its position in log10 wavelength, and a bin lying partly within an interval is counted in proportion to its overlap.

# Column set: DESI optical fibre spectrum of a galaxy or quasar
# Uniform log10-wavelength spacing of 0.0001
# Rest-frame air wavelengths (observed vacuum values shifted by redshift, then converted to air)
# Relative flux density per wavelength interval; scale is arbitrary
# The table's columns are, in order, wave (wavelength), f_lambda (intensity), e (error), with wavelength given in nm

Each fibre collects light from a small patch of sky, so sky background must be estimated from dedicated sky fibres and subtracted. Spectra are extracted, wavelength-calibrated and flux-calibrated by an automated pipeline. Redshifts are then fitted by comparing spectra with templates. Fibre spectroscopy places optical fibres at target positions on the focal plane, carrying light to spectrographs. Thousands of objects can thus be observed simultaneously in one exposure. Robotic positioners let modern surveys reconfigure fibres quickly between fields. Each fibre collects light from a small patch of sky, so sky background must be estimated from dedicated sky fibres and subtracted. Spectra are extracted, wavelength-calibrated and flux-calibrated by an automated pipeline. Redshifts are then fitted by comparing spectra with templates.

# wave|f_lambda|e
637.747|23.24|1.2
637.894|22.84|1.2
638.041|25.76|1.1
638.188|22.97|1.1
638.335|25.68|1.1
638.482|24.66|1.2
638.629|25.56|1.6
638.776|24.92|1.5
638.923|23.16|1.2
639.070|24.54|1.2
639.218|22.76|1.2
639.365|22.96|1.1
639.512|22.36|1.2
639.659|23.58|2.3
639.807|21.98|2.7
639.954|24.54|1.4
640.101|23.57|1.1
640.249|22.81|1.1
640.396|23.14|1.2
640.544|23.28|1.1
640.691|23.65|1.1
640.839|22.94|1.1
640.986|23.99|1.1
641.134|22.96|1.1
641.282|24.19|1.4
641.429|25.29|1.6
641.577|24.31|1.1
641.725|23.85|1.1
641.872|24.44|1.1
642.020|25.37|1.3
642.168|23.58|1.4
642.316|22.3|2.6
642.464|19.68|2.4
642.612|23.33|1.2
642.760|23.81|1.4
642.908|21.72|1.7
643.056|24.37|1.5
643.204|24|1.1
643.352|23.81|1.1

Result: 23.5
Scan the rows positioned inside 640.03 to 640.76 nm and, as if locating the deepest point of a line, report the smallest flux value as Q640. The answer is 22.81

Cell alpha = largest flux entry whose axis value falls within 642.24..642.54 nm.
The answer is 22.3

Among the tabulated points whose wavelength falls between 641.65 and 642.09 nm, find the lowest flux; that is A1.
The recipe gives 23.85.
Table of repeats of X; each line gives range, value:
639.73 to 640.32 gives 23.2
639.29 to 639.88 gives 22.7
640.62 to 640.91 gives 23.3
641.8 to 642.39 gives 23.9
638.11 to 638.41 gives 24.3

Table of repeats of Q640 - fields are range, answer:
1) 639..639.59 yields 22.36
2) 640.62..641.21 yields 22.94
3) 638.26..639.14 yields 23.16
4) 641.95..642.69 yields 19.68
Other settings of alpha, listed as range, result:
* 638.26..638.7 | 25.68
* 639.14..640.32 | 24.54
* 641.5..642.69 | 25.37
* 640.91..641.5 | 25.29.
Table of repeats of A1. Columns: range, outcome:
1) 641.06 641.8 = 22.96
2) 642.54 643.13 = 21.72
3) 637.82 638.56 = 22.84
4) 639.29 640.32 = 21.98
